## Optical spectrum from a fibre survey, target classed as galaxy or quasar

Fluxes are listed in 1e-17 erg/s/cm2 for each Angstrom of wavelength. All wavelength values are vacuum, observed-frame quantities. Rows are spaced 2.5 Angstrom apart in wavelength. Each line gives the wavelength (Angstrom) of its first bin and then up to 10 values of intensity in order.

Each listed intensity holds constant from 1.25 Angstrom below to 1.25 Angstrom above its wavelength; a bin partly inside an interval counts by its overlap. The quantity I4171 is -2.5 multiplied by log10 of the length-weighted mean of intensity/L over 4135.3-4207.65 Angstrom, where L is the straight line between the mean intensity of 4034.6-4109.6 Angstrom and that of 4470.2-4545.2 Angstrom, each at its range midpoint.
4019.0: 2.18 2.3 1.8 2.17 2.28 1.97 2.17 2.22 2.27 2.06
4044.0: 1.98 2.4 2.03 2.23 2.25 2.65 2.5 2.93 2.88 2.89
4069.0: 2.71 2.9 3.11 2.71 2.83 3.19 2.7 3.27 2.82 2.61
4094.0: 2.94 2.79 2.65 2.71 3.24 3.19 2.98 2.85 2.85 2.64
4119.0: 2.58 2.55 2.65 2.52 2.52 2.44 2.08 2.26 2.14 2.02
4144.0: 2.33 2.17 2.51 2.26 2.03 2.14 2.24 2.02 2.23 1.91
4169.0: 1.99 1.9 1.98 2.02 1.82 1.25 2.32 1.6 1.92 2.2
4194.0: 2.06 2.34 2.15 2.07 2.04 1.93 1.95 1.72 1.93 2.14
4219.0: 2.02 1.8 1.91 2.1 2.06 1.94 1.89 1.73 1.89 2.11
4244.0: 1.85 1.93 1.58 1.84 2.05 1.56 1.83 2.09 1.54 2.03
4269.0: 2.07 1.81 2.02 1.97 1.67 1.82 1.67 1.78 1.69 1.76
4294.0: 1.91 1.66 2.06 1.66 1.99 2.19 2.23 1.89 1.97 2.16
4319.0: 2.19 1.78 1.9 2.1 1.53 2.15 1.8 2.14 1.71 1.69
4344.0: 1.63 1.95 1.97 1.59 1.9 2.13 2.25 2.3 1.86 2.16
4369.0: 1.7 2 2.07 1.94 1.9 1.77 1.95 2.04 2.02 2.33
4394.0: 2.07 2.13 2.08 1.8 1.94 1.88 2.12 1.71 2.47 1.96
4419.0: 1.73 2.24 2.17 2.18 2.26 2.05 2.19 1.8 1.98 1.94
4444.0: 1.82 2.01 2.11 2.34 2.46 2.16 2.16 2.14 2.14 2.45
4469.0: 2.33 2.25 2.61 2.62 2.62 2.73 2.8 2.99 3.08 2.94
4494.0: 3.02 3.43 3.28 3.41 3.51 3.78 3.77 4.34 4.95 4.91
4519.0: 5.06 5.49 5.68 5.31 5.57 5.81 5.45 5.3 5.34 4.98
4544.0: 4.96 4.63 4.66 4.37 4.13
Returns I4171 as 0.40 mag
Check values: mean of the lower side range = 2.68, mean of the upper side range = 4.06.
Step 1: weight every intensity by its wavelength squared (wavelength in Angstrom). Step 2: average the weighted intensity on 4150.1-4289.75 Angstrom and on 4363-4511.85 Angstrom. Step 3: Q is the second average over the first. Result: 1.35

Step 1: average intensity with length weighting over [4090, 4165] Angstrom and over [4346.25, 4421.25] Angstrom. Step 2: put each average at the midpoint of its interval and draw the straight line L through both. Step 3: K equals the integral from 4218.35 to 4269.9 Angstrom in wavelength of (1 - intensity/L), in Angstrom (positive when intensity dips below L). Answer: 8.6 Angstrom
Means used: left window 2.51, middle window 1.89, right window 1.99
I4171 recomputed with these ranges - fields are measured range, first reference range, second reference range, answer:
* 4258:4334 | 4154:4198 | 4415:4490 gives 0.12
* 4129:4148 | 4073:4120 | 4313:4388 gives 0.22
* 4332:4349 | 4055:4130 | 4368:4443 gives 0.18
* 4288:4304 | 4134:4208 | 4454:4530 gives 0.39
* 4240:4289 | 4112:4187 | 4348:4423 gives 0.14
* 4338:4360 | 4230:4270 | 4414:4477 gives 0.09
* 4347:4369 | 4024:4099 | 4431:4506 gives 0.26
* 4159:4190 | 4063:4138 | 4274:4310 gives 0.25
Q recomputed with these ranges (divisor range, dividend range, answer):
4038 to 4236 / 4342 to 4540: 1.36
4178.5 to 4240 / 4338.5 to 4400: 1.09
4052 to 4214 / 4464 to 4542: 1.93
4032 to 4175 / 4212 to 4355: 0.82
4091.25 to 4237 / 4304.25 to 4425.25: 0.98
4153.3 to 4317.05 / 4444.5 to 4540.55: 2.06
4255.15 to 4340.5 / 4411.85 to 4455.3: 1.18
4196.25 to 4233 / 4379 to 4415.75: 1.10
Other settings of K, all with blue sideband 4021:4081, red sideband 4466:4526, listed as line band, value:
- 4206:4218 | 3.8 Angstrom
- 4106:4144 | 1.2 Angstrom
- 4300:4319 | 6.5 Angstrom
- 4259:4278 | 6.7 Angstrom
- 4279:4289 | 4.2 Angstrom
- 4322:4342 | 8.0 Angstrom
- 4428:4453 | 9.9 Angstrom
